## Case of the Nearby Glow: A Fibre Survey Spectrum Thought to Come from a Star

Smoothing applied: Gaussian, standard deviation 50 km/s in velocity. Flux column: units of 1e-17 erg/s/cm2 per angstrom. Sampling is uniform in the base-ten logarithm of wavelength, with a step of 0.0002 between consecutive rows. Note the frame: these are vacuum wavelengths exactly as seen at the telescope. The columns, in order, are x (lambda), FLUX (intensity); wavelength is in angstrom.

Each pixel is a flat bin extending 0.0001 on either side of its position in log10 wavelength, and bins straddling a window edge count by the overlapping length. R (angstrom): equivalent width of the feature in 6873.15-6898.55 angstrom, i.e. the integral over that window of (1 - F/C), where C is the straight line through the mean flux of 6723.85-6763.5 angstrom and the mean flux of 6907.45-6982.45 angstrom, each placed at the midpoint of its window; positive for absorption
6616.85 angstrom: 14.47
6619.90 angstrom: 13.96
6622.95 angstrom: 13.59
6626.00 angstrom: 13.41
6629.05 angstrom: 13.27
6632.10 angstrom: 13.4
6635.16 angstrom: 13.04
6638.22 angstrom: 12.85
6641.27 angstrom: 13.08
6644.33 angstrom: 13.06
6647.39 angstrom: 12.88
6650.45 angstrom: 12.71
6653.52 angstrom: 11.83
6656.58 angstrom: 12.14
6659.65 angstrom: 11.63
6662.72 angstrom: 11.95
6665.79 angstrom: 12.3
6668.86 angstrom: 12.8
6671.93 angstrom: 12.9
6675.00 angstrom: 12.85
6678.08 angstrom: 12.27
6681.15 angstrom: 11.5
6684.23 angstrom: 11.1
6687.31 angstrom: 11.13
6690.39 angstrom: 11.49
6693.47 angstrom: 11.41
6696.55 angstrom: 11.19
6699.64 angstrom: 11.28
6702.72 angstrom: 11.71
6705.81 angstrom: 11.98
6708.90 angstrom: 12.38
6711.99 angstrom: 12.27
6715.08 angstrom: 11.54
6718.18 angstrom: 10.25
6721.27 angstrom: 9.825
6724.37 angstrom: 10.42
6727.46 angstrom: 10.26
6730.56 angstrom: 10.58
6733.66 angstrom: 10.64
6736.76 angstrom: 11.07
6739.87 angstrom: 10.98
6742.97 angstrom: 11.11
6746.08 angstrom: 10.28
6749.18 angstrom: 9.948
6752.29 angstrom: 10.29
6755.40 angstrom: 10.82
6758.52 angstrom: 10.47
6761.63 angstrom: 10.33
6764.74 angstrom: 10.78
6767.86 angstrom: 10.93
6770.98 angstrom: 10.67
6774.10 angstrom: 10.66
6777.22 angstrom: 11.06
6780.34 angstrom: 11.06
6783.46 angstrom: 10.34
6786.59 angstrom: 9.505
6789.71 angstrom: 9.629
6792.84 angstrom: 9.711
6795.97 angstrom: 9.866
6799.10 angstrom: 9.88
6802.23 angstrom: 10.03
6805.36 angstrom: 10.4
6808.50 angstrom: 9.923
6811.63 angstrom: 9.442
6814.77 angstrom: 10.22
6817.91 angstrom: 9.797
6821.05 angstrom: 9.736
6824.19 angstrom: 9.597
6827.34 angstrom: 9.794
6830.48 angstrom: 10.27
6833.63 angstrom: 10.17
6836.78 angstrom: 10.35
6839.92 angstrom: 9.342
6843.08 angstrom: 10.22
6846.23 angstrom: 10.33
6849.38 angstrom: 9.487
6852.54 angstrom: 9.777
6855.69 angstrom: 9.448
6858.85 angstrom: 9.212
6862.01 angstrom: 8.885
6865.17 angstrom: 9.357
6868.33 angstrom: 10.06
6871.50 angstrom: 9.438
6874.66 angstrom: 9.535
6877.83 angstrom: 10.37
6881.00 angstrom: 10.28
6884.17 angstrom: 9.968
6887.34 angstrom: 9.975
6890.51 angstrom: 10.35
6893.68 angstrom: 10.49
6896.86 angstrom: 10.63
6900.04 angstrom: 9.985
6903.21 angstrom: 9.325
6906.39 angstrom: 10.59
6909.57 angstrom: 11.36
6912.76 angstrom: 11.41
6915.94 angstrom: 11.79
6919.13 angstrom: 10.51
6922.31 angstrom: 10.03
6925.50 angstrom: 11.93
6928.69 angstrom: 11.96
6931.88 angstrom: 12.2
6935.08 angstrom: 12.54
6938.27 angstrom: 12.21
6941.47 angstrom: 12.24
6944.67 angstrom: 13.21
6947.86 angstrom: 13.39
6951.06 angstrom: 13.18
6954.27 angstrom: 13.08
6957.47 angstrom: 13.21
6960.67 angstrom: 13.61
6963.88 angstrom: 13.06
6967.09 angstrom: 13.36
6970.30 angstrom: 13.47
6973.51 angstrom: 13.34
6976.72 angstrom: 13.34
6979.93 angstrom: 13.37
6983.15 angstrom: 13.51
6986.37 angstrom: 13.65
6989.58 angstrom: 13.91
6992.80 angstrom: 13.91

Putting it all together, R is 3.70 angstrom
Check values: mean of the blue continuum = 10.6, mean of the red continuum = 12.5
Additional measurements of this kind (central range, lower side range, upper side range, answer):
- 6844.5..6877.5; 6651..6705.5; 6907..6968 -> 7.0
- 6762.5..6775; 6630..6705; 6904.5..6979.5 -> 1.6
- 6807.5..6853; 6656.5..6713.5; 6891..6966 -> 7.5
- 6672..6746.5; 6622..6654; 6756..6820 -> 2.8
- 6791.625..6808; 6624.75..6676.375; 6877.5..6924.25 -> 2.0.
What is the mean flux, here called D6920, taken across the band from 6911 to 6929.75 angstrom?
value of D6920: 11.3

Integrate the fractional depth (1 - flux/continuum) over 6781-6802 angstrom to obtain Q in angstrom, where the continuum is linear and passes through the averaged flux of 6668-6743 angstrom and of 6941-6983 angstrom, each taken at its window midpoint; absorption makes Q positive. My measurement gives 3.7 angstrom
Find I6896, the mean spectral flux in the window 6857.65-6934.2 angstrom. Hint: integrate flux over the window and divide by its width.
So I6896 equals 10.4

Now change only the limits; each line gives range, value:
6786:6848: 9.92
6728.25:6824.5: 10.3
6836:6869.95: 9.66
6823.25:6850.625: 9.96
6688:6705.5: 11.4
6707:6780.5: 10.8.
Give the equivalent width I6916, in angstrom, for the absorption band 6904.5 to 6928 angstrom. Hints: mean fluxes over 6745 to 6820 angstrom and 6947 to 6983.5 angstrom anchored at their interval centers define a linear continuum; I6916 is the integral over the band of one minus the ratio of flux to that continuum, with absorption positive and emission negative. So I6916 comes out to 2.6 angstrom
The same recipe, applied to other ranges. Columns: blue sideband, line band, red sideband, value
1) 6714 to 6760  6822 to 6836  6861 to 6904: 0.26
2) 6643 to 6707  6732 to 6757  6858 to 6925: 1.72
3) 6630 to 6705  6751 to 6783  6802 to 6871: 0.24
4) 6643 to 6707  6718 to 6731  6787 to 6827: 1.10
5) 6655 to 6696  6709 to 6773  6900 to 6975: 6.87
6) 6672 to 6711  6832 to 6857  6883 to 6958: 3.60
